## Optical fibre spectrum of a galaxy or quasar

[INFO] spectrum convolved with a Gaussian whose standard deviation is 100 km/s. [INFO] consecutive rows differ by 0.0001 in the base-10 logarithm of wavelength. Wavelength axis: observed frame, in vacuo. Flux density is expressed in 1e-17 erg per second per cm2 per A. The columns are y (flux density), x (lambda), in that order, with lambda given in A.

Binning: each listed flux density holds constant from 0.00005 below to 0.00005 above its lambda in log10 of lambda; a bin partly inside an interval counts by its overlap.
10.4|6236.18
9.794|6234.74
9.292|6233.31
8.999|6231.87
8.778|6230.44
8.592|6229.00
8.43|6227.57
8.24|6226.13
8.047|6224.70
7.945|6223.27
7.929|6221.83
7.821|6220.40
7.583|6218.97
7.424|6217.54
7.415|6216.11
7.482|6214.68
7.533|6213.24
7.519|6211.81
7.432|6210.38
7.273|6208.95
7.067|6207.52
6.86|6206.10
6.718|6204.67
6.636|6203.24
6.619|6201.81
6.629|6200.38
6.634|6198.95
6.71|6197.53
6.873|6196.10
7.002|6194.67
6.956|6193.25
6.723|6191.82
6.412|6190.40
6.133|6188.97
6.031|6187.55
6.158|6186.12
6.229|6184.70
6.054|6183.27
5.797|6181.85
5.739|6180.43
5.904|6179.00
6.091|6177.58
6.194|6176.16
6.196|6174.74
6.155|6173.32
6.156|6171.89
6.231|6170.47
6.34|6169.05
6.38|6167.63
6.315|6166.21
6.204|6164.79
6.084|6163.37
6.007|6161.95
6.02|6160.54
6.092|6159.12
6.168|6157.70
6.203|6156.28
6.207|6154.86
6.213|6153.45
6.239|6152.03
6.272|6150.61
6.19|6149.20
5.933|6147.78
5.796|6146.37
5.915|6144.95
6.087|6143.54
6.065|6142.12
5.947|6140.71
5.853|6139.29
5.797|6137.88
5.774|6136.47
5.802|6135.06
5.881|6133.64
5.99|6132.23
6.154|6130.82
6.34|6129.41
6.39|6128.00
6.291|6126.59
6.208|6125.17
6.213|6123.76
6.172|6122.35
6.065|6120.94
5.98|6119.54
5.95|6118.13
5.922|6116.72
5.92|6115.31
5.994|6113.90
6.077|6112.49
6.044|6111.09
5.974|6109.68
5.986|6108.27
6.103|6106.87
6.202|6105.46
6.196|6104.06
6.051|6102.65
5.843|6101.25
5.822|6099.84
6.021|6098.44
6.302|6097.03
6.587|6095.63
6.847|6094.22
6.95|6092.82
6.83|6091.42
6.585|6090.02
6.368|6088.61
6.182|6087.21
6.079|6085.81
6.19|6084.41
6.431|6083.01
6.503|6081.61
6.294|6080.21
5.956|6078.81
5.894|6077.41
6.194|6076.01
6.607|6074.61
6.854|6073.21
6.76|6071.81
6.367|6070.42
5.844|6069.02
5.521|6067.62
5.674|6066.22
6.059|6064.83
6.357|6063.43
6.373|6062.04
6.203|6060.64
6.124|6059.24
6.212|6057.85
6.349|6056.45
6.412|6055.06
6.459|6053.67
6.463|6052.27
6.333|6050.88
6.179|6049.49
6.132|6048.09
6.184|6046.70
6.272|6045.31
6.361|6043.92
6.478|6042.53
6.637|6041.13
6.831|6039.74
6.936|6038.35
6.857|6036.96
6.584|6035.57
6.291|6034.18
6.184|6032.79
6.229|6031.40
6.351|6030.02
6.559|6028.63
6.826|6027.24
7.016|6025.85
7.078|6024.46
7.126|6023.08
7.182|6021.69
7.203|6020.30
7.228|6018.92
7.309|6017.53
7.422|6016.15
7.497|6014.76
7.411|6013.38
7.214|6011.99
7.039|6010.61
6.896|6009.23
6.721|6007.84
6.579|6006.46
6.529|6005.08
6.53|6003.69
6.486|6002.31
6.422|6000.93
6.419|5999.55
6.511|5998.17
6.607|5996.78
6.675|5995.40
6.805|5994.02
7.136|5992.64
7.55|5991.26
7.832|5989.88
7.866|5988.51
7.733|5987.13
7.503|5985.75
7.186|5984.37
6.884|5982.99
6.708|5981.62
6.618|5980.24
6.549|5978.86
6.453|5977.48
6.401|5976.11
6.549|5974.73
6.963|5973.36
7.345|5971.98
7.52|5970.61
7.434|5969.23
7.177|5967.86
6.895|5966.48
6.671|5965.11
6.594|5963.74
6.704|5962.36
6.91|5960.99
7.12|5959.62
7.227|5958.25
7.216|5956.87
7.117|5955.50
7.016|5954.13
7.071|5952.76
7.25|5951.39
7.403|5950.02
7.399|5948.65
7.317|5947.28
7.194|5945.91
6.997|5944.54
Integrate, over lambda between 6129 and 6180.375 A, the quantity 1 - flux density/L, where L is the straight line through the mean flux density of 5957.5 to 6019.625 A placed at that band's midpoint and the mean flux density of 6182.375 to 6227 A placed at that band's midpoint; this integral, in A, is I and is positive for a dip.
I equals 6.9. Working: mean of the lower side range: 6.97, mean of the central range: 6.08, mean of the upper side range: 7.04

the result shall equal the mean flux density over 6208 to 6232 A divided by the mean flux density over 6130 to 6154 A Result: 1.3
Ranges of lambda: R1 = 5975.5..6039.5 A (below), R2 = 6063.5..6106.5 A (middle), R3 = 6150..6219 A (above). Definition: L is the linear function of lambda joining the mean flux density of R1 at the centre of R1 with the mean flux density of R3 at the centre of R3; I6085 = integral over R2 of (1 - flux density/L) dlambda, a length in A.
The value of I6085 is 2.9 A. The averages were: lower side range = 6.89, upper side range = 6.51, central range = 6.27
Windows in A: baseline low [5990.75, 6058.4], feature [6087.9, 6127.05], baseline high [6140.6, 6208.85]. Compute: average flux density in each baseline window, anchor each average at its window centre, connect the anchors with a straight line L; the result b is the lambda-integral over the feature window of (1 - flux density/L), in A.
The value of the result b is 1.7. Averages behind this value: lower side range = 6.71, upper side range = 6.3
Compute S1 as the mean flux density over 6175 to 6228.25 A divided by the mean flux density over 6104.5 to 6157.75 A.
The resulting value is 1.14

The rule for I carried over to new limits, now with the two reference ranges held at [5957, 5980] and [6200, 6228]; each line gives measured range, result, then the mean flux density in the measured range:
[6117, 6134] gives 2.59 A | 6.14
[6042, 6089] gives 5.68 A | 6.25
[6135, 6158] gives 3.96 A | 6.03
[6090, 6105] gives 1.73 A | 6.36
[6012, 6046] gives 0.96 A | 6.83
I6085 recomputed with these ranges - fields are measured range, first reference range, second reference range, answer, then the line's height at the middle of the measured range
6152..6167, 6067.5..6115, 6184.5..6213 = 0.9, 6.57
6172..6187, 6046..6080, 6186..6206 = 1.2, 6.56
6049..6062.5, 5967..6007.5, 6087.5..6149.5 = 0.4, 6.51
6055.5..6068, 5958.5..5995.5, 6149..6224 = 1.4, 6.86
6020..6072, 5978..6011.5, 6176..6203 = 2.5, 6.77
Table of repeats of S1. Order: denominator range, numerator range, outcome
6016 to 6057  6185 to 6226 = 1.06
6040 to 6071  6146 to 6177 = 0.99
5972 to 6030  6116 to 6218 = 0.91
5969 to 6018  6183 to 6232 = 1.03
